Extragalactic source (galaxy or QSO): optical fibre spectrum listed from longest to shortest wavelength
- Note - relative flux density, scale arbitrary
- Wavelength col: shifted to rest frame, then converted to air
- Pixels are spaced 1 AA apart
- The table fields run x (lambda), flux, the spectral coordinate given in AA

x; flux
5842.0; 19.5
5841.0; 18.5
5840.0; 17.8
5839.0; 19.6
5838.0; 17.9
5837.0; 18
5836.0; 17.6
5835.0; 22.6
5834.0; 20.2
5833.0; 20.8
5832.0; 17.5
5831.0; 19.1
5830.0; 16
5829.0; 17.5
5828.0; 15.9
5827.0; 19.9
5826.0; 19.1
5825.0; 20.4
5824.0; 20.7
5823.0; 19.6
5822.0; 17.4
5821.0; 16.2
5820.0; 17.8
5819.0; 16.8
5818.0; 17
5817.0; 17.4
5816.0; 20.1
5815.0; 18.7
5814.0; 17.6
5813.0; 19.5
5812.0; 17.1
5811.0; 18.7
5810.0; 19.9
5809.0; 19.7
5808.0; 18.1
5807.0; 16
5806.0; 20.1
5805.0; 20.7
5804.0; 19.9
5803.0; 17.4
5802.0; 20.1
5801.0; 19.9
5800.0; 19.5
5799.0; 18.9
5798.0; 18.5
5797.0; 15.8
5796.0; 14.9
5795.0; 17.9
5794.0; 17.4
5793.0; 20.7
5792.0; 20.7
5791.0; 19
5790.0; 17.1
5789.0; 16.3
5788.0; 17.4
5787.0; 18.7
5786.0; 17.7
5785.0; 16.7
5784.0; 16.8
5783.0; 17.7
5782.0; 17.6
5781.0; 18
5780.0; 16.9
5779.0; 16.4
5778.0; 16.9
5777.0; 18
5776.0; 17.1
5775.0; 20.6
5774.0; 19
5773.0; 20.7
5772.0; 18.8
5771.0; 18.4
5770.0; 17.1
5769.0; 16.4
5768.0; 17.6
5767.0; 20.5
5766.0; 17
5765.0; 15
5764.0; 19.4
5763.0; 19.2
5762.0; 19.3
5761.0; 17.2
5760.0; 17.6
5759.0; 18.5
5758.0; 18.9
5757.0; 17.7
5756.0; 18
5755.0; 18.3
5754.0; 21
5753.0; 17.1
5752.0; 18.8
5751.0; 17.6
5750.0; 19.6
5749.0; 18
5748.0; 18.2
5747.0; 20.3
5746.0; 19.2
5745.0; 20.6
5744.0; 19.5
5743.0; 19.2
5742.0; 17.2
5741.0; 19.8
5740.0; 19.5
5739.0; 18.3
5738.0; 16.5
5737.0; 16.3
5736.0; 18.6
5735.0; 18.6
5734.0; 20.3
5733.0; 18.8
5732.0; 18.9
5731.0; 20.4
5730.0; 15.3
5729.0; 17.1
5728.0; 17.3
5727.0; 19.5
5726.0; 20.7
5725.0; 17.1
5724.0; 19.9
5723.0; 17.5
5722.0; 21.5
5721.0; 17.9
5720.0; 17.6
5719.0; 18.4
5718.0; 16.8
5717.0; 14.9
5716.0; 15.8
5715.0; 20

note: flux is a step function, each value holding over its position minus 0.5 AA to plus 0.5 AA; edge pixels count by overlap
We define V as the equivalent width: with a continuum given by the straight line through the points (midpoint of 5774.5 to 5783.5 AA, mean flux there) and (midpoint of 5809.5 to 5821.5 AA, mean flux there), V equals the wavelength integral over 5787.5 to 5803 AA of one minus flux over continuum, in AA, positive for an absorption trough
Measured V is -0.3 AA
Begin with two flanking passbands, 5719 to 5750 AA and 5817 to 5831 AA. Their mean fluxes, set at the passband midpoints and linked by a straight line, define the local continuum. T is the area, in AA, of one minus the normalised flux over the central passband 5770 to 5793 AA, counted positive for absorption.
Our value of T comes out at 0.3 AA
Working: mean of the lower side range 18.7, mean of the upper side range 18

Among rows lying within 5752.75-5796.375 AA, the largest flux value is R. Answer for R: 21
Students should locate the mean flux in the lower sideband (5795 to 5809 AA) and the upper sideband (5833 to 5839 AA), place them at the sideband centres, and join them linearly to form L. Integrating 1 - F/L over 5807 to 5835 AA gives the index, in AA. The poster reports 0.7 AA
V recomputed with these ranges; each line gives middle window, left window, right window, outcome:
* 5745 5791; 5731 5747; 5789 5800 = 0.8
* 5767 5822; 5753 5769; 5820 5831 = 0.3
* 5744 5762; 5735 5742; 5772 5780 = -0.5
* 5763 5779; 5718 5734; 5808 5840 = 0.3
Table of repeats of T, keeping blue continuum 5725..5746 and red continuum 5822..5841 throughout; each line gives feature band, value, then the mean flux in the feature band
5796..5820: 0.4 AA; 18.5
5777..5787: 0.8 AA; 17.3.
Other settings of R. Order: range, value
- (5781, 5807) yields 20.7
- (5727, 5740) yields 20.4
